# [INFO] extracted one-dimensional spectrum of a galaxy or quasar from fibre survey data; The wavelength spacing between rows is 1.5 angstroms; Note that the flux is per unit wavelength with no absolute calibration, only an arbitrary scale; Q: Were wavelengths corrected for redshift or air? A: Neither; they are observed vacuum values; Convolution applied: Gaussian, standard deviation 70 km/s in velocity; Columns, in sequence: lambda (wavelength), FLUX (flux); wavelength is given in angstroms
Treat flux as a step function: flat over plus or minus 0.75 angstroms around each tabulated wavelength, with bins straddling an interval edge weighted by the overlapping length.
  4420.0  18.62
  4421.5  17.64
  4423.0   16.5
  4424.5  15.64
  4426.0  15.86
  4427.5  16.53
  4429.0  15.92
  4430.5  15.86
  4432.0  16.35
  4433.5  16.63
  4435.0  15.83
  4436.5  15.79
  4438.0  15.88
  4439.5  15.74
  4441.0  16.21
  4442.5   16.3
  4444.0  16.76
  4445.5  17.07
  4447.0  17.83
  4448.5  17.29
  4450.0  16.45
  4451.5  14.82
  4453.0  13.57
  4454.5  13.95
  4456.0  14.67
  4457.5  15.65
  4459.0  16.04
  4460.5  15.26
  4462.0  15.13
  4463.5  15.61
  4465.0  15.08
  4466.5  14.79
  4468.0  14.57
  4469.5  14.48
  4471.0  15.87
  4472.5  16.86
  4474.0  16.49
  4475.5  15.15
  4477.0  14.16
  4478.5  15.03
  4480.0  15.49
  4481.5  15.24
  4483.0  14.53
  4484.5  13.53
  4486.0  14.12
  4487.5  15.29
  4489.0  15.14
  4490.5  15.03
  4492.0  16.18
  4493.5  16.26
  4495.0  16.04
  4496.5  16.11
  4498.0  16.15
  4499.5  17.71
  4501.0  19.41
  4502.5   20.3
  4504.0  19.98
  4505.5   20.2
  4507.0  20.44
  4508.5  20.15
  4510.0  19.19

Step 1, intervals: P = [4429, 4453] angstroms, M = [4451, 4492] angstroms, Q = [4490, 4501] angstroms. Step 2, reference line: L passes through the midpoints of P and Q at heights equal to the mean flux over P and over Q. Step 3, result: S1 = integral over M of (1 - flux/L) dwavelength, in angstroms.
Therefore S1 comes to 3.3 angstroms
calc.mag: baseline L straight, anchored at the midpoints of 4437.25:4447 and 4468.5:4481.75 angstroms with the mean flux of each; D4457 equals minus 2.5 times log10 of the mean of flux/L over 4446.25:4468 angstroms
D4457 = 0.039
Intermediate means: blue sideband 16.4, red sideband 15.4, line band 15.4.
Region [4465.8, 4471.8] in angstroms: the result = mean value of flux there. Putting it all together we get 14.9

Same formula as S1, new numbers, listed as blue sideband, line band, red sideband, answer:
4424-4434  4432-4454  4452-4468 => -0.8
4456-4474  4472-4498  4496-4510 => 2.9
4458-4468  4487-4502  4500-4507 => 2.0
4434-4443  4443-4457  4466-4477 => -0.1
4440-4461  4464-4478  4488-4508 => 1.1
